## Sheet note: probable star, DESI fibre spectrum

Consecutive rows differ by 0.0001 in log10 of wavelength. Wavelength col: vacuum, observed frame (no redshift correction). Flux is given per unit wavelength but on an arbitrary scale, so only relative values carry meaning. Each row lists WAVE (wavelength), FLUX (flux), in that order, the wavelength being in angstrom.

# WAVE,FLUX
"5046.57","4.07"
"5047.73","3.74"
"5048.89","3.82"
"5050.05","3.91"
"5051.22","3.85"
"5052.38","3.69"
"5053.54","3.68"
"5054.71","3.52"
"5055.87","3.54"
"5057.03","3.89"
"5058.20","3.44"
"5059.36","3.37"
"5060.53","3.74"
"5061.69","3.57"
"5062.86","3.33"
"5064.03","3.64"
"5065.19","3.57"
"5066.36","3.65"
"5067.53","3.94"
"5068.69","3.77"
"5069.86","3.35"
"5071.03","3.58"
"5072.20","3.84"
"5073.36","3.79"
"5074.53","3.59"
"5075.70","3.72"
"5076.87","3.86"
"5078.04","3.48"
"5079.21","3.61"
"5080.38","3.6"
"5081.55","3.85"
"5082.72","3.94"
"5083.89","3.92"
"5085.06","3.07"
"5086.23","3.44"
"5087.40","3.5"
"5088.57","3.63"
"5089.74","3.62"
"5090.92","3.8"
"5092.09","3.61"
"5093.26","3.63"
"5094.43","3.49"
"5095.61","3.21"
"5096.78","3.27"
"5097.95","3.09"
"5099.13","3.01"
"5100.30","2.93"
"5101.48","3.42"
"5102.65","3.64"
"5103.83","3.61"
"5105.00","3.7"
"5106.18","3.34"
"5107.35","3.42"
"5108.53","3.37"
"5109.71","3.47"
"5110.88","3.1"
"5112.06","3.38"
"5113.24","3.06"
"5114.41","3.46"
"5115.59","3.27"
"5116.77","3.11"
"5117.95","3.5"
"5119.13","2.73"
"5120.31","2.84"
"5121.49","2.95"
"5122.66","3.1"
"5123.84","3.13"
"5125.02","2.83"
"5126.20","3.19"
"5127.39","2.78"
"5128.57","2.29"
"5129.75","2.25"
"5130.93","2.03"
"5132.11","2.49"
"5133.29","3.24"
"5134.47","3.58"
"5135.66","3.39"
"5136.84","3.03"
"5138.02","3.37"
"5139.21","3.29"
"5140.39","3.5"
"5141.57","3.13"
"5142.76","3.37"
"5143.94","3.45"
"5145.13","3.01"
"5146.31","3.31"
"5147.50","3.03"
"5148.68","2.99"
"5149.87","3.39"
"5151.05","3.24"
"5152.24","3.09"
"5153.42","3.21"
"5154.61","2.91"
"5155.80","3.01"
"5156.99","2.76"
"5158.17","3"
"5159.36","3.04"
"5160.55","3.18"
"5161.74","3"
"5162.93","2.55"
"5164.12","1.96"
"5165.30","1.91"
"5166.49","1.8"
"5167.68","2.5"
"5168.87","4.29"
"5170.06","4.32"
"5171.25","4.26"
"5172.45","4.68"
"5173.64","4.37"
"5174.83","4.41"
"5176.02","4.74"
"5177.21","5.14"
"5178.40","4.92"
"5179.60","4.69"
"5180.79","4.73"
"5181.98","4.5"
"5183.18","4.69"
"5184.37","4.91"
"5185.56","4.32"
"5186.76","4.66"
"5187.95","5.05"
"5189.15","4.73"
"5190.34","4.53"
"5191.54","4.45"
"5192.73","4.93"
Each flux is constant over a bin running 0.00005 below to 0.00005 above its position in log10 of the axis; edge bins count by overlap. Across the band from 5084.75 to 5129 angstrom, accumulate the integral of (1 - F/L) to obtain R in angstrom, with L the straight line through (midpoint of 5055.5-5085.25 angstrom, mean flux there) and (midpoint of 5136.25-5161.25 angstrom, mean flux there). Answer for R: 2.0 angstrom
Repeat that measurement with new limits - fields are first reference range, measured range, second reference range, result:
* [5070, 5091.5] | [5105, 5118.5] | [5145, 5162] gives 0.30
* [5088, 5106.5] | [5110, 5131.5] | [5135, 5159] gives 2.36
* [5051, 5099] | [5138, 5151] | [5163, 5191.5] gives 2.36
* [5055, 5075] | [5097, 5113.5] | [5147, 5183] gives 1.20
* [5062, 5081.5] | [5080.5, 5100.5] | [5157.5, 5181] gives 0.91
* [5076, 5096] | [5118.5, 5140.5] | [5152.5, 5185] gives 4.28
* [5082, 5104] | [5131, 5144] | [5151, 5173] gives 0.06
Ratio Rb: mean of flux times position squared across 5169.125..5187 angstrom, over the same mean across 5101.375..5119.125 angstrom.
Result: 1.41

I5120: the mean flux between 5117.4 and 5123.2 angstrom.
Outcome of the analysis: 3.02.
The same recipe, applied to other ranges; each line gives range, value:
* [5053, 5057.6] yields 3.66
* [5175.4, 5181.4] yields 4.84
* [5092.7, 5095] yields 3.56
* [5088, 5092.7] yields 3.66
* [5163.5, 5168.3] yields 2.06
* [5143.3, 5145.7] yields 3.23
